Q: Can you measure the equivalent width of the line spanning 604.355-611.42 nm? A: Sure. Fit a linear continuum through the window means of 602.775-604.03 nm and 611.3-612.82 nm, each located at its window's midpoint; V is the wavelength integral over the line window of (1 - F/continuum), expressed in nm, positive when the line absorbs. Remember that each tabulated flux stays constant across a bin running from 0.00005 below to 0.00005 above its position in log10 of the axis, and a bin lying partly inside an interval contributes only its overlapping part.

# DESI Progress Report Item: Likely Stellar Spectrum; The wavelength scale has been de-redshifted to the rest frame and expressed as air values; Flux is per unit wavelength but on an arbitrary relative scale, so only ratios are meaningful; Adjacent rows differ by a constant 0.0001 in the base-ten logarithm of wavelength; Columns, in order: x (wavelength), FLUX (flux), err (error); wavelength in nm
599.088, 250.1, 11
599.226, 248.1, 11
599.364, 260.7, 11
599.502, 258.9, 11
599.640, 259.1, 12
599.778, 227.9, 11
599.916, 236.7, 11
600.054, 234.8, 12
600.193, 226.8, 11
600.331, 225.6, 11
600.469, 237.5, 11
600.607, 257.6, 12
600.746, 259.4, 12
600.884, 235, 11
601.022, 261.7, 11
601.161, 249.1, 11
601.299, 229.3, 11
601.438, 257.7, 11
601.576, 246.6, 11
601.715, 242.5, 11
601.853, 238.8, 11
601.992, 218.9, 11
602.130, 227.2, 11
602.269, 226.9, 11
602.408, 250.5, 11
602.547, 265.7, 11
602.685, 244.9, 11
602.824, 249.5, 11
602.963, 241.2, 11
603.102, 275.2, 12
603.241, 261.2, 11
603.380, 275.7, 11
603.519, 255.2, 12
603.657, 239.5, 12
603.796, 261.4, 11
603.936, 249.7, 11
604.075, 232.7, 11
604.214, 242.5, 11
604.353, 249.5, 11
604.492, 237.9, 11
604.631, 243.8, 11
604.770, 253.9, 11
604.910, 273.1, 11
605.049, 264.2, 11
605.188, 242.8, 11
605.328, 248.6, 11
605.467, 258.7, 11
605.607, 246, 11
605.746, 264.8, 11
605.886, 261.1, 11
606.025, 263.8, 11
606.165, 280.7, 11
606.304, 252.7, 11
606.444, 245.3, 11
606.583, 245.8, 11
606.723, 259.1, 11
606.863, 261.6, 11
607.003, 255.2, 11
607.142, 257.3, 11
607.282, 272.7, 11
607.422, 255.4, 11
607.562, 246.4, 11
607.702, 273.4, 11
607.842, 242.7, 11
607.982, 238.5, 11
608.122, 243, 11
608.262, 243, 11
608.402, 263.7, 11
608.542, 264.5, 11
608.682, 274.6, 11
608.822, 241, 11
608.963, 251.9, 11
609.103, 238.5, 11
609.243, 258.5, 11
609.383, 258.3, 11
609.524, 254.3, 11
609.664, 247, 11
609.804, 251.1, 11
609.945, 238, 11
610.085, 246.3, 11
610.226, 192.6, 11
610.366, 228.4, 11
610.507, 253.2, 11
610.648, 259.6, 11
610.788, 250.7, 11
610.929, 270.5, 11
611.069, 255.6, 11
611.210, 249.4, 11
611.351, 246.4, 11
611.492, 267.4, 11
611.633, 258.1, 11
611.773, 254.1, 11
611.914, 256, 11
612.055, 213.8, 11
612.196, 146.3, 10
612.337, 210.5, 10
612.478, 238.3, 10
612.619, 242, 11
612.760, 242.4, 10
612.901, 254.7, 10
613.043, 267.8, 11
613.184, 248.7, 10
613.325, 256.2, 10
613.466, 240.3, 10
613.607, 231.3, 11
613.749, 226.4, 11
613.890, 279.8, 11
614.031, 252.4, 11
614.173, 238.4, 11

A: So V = -0.23 nm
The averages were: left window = 256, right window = 234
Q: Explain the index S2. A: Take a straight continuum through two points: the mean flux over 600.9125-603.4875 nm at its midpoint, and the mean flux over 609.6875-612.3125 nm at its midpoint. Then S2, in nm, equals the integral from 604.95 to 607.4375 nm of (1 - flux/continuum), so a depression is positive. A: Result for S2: -0.14 nm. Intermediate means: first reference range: 248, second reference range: 241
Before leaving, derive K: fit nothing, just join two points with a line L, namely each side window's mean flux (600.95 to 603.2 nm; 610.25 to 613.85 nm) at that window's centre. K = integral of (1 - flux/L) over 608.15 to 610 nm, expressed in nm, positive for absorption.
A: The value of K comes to -0.07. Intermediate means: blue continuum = 246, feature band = 253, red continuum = 242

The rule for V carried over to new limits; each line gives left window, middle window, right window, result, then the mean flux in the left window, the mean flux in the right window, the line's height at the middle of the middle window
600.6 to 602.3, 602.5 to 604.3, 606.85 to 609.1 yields -0.054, 242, 255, 246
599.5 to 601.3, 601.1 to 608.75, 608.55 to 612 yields -0.185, 243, 250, 246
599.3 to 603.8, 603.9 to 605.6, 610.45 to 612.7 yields -0.032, 246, 242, 245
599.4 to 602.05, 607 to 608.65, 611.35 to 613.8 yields -0.101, 243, 239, 240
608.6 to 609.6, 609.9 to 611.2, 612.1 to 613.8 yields 0.010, 254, 233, 246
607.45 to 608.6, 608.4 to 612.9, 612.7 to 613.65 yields 0.113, 252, 249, 251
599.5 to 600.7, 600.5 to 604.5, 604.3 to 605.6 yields -0.030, 240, 252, 246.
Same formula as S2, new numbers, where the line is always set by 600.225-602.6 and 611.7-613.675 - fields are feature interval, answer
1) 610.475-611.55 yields -0.089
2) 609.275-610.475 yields -0.014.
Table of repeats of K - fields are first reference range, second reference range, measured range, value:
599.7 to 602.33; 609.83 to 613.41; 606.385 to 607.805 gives -0.10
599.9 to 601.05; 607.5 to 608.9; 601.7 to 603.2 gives 0.00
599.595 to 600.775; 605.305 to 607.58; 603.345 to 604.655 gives 0.01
